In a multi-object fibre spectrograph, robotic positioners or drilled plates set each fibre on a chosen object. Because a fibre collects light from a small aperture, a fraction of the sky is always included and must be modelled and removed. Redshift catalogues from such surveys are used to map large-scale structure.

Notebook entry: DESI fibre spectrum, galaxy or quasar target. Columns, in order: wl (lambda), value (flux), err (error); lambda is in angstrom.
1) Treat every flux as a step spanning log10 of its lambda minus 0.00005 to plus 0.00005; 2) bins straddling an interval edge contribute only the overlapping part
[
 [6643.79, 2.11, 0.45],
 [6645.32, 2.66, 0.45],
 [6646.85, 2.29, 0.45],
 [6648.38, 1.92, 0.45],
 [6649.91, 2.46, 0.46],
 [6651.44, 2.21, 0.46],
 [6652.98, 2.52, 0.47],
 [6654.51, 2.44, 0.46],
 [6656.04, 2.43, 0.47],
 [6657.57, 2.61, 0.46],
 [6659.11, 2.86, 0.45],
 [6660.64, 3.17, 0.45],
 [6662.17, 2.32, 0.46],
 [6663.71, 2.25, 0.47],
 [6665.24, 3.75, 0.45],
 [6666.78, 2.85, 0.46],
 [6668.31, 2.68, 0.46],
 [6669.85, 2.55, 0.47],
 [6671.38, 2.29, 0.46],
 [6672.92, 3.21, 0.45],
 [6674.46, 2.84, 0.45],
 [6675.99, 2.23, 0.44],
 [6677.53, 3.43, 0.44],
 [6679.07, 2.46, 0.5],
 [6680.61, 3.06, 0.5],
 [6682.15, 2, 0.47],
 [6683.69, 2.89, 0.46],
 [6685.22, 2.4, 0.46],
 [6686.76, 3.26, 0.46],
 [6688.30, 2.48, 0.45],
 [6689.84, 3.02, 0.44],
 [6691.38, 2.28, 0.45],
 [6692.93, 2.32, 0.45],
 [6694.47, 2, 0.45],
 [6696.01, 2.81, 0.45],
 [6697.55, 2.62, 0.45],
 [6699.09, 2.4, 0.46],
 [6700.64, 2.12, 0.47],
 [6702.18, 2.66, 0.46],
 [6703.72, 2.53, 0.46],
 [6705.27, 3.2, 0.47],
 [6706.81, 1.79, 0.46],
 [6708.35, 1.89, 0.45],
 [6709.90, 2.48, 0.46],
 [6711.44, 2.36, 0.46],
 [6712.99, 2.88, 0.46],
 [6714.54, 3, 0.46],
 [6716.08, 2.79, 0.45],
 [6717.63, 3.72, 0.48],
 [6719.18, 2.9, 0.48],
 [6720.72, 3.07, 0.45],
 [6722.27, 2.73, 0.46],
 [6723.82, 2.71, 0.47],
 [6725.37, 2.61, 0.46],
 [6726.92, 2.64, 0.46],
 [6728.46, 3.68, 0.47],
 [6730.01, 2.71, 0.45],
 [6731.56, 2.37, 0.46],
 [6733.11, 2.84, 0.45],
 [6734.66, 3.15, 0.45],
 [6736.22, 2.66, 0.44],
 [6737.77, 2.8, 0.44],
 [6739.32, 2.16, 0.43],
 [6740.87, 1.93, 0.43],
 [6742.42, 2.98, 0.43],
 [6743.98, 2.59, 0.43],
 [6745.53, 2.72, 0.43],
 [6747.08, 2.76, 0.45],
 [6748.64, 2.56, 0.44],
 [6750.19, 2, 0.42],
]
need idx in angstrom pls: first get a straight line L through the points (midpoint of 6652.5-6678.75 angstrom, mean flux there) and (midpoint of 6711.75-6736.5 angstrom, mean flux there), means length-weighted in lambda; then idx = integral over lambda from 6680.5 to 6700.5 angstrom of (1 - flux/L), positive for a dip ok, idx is 1.79 angstrom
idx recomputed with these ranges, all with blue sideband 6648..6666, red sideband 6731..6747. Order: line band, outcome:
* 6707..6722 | -0.7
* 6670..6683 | -0.4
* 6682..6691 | -0.3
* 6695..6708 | 0.6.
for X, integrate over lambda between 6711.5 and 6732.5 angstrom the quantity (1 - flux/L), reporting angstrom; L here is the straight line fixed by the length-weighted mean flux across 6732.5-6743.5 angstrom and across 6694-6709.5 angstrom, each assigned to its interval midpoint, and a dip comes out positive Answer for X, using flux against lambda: -2.9 angstrom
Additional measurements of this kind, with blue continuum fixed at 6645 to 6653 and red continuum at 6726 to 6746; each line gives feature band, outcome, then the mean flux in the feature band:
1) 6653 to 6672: -2.5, 2.68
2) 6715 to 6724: -1.3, 3.01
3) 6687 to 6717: 0.3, 2.53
